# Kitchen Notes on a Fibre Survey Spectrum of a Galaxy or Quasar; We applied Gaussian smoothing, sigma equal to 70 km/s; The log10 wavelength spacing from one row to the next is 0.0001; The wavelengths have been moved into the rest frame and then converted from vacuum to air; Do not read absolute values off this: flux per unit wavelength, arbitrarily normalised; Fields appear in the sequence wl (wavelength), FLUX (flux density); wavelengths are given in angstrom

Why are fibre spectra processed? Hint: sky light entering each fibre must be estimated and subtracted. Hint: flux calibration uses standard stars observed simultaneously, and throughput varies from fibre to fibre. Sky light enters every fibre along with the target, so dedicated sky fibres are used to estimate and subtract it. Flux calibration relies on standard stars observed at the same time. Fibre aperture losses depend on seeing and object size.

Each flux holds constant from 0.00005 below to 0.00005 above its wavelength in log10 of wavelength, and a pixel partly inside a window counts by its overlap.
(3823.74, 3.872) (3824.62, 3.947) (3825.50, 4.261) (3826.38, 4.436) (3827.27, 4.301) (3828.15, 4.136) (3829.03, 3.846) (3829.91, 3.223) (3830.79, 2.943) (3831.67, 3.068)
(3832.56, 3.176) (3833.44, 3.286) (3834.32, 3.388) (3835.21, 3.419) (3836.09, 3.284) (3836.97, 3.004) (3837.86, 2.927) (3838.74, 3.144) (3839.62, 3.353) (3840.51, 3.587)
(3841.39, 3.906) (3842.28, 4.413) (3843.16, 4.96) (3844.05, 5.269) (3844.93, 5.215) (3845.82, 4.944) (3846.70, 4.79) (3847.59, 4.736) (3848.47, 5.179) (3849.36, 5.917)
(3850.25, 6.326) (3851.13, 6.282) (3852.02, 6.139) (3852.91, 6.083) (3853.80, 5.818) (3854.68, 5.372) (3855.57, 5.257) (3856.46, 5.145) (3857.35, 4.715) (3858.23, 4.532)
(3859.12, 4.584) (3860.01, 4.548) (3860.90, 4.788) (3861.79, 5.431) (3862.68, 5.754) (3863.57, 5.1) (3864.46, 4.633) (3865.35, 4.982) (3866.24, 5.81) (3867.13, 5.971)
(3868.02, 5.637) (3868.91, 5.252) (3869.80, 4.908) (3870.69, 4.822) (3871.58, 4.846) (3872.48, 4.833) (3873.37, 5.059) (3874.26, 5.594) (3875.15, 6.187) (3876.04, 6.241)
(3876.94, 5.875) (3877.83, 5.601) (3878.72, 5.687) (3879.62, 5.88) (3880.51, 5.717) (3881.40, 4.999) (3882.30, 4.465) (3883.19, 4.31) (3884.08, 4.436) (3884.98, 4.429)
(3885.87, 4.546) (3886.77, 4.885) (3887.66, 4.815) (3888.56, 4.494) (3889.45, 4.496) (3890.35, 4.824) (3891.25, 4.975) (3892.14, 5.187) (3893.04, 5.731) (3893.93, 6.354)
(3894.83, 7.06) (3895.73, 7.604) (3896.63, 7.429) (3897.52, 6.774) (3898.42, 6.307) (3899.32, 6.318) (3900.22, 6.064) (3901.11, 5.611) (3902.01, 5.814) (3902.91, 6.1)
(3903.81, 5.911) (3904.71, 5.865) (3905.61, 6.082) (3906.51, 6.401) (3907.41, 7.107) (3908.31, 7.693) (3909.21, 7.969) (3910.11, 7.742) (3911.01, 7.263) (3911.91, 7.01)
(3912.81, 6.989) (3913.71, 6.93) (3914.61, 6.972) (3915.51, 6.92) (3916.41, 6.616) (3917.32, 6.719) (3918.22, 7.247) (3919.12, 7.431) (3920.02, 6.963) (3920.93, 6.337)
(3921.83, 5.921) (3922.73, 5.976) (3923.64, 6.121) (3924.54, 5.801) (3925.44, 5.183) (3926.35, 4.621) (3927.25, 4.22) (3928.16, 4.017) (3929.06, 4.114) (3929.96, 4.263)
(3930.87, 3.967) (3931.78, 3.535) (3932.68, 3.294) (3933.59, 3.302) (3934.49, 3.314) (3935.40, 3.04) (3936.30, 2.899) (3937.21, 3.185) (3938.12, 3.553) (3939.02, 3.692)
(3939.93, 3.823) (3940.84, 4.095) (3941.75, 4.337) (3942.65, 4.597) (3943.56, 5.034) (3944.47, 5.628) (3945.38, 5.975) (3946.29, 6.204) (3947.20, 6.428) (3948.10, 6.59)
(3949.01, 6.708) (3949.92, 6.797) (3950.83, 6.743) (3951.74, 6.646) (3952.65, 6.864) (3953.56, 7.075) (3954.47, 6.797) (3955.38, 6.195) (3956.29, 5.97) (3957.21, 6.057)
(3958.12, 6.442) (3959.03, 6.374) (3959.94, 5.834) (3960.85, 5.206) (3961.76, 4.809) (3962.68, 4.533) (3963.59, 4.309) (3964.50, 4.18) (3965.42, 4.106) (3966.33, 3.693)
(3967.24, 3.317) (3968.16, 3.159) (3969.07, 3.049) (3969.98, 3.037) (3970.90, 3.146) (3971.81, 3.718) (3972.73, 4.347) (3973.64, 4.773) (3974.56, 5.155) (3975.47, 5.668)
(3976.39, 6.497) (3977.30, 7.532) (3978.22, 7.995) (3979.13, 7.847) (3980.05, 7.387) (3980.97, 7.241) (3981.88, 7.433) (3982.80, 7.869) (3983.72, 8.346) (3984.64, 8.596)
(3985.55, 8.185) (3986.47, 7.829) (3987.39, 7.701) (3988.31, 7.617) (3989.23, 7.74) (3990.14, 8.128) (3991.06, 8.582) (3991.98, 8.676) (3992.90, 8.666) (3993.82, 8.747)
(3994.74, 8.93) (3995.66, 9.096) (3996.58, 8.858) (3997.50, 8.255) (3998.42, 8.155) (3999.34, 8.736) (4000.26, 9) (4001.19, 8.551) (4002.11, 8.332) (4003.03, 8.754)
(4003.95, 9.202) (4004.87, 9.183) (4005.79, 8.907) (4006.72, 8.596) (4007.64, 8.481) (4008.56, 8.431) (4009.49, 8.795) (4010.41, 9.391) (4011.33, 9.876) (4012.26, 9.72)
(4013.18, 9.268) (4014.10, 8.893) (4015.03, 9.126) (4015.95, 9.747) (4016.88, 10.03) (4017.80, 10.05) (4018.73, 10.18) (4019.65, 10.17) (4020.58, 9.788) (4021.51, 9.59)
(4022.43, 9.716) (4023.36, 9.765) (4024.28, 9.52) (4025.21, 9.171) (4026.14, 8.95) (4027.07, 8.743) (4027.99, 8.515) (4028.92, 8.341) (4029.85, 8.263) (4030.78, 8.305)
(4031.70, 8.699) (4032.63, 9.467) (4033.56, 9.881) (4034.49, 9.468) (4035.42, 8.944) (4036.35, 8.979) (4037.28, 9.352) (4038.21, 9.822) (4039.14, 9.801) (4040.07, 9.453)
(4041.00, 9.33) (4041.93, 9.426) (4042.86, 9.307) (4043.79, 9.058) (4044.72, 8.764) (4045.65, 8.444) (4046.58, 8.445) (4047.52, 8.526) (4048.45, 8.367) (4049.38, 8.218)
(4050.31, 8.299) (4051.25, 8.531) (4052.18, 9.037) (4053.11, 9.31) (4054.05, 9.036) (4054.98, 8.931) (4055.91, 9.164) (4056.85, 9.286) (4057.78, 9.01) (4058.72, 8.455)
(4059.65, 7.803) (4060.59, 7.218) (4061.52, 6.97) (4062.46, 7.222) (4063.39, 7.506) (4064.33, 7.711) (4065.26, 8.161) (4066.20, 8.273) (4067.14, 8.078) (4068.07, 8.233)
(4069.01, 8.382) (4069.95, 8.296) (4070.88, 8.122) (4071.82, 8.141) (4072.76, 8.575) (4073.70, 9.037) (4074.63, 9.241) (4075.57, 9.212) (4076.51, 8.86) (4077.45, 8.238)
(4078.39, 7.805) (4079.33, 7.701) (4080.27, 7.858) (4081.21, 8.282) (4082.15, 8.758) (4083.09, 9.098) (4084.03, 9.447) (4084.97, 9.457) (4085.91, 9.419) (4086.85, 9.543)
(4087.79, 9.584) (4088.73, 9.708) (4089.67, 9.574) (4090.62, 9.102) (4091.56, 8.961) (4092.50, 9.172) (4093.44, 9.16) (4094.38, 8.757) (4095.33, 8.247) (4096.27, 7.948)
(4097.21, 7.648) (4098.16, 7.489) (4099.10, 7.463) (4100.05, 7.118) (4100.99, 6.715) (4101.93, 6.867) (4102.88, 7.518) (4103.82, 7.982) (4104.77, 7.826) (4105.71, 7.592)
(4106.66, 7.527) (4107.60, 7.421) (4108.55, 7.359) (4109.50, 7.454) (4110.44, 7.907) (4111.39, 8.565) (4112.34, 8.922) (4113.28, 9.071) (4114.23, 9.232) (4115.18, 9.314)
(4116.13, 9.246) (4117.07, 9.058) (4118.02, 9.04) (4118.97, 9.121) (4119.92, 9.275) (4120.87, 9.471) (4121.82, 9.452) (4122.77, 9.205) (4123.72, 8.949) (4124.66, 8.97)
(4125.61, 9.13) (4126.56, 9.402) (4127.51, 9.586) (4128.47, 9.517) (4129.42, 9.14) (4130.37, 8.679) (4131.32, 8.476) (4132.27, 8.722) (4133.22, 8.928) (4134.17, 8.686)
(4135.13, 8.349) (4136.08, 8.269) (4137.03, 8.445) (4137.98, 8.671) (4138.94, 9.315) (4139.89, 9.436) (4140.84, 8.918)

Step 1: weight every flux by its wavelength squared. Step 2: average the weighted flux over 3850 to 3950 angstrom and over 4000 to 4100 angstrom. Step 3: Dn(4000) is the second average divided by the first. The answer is 1.73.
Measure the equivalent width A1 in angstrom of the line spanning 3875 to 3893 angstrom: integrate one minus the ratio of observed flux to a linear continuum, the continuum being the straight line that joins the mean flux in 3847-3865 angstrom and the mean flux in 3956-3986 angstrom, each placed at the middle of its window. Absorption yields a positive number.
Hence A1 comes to 1.0 angstrom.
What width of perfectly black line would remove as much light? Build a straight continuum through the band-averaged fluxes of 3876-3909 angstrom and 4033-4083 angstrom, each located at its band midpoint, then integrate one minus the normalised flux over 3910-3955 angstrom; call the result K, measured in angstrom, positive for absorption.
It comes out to 6.5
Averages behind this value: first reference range 5.74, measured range 5.49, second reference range 8.61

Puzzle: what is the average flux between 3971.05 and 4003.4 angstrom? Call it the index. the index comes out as 7.64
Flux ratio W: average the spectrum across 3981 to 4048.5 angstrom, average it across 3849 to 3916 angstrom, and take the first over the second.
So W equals 1.6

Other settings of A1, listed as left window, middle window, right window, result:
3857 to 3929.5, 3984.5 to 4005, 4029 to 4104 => -3.0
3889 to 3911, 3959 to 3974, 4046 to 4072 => 6.3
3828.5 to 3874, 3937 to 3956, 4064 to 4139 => 1.7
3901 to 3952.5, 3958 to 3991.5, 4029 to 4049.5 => 5.4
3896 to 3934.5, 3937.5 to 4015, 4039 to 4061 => 5.8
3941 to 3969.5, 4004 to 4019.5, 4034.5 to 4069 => -4.2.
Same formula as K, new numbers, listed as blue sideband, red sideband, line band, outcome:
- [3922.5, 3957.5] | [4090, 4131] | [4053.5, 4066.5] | -1.3 angstrom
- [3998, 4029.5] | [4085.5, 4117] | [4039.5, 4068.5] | 1.0 angstrom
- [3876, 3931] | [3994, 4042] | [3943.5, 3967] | 4.9 angstrom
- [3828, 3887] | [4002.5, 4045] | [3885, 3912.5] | -1.0 angstrom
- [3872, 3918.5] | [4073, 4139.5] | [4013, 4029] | -4.0 angstrom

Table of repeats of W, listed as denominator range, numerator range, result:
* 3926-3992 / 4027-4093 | 1.58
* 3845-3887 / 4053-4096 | 1.64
